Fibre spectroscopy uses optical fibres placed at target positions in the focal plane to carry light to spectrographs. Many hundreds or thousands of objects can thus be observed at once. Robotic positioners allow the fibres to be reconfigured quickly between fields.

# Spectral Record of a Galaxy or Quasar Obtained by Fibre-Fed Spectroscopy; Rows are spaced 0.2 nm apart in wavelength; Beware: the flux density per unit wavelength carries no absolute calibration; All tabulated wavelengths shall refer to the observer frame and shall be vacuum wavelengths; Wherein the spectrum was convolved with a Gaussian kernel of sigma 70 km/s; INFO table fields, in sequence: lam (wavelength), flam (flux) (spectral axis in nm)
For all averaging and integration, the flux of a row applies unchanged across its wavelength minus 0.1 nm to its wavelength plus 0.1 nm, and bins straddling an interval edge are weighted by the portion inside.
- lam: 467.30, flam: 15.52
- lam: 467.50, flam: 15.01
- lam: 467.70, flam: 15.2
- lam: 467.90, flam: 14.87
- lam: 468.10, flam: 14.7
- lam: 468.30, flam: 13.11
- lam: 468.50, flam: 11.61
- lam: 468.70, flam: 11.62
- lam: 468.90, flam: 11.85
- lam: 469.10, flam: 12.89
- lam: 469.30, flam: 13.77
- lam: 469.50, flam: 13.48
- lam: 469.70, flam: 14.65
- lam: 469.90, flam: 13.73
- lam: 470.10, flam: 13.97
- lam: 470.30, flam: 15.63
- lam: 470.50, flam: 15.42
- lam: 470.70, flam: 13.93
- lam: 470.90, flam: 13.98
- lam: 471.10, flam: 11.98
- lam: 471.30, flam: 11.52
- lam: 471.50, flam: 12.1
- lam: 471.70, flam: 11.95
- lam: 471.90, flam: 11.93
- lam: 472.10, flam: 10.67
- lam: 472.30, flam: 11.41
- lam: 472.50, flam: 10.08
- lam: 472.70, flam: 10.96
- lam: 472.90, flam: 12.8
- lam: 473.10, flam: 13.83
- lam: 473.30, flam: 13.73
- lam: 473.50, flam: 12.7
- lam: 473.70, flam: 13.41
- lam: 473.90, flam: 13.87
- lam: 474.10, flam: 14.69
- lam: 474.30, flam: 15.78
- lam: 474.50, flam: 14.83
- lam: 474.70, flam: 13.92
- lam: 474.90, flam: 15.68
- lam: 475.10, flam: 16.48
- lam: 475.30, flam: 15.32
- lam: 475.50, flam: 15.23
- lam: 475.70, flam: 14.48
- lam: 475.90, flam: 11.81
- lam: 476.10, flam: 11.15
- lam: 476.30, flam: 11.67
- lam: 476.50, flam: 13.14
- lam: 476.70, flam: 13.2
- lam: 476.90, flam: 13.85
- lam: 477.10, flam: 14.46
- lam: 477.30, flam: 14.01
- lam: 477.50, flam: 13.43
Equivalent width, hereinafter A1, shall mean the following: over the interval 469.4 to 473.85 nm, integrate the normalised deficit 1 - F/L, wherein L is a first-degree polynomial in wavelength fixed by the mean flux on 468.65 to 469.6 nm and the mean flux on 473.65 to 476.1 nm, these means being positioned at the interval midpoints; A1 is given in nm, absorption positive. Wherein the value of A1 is 0.194 nm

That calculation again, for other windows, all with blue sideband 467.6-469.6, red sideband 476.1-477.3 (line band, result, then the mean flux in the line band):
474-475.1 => -0.16 nm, 15.1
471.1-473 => 0.25 nm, 11.5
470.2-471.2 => -0.07 nm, 14.2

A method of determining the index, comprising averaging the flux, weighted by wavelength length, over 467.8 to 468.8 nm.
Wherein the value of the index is 13.2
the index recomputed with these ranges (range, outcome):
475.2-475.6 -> 15.3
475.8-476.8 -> 12.2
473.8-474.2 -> 14.3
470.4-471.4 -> 13.4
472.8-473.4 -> 13.5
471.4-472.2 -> 11.7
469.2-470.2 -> 13.9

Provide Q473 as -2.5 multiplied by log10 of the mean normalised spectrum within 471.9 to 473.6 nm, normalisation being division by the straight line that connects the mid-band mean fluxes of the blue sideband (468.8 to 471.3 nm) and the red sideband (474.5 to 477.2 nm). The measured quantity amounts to 0.15 mag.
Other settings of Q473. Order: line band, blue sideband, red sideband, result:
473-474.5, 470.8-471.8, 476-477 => -0.132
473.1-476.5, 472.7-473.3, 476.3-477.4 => -0.061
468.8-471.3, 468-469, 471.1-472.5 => -0.136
